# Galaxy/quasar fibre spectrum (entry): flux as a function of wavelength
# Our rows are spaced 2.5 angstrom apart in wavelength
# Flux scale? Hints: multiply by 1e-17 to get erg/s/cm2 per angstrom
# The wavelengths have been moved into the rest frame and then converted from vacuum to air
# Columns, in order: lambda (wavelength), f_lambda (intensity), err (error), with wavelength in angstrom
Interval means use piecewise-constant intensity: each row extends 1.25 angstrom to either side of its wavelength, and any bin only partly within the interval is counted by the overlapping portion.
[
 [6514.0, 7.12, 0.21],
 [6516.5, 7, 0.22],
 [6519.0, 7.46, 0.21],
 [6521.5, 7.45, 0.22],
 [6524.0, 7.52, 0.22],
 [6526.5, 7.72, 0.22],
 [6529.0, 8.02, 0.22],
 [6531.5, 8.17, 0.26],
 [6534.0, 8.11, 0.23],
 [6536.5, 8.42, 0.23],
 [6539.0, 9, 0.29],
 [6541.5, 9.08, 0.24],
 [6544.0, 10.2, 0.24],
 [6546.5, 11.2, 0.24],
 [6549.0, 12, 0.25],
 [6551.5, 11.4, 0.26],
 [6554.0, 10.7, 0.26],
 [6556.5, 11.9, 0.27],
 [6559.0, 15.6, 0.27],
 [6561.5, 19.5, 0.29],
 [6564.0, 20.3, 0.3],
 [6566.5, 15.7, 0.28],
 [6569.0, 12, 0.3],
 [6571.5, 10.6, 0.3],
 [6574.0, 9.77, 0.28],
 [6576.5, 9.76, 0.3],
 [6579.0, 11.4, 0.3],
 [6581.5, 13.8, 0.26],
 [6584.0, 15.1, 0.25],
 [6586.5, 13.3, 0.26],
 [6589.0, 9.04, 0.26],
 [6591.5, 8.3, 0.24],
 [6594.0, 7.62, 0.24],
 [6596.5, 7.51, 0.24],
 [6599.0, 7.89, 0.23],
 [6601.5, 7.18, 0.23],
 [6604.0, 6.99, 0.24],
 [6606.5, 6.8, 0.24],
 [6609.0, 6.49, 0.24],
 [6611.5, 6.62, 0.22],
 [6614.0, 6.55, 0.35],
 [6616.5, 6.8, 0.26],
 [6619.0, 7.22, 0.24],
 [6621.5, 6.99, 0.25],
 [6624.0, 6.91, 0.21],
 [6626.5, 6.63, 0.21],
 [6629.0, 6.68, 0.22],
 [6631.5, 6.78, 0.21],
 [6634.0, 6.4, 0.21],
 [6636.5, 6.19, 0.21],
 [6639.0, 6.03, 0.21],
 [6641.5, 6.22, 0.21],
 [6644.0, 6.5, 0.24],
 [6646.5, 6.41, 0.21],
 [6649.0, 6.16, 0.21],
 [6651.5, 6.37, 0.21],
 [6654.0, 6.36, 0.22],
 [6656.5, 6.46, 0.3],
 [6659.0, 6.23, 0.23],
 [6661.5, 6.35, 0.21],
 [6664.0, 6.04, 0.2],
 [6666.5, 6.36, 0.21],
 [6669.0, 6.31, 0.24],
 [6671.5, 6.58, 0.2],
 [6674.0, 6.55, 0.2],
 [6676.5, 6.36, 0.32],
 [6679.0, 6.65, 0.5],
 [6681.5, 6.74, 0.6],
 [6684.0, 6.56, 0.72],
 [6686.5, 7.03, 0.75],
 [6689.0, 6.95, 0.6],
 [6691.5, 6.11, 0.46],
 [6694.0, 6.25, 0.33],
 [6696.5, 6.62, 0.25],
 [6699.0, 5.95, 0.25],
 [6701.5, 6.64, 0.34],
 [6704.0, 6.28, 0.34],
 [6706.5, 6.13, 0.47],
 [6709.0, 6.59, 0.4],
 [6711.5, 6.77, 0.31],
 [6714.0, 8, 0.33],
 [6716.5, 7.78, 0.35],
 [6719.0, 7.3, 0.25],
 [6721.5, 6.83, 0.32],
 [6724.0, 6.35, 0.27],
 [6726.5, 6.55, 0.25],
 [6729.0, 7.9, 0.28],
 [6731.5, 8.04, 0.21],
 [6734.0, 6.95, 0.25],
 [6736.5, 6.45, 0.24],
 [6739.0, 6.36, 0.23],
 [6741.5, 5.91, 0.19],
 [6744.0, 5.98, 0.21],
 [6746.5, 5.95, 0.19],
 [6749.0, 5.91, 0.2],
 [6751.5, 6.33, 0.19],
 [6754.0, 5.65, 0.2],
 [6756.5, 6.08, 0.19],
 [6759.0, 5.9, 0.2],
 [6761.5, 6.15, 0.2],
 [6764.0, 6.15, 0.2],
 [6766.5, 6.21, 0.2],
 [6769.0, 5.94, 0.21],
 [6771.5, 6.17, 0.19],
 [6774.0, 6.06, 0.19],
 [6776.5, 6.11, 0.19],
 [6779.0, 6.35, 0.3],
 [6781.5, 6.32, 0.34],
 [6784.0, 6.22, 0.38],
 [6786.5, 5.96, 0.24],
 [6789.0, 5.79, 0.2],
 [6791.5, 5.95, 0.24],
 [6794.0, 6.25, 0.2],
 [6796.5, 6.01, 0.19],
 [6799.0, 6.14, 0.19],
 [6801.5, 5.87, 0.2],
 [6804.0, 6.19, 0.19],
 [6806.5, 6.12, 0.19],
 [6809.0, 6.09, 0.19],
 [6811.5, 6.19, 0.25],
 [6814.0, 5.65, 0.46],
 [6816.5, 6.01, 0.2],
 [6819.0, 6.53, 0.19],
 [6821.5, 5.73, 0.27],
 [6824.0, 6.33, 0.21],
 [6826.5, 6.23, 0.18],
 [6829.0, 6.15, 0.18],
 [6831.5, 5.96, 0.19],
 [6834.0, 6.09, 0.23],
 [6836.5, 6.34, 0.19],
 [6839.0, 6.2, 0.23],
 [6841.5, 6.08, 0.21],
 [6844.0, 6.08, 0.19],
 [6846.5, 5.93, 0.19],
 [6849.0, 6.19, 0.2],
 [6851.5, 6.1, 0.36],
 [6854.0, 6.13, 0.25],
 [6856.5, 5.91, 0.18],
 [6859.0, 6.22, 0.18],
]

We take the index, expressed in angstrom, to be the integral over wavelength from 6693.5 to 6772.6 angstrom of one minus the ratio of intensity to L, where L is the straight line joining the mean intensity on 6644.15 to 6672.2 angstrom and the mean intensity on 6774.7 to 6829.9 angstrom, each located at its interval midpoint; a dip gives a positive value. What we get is -3.73 angstrom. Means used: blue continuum 6.33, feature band 6.51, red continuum 6.1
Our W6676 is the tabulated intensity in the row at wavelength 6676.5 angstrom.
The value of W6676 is 6.36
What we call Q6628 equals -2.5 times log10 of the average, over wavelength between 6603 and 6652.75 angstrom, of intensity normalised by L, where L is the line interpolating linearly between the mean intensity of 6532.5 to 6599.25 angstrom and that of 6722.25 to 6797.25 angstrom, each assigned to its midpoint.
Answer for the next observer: 0.43 mag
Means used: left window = 11.5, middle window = 6.58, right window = 6.27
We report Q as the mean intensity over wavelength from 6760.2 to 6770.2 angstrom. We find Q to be 6.11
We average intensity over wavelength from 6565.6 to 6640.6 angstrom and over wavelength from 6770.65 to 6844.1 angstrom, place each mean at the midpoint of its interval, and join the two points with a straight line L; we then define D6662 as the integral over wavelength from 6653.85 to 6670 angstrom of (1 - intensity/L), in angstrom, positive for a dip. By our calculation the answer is 3.2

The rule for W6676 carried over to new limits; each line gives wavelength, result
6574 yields 9.77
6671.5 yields 6.58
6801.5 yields 5.87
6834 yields 6.09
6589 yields 9.04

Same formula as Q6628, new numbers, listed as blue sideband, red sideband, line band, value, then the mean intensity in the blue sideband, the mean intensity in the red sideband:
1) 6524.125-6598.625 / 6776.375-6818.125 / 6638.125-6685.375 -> 0.37 mag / 11.1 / 6.07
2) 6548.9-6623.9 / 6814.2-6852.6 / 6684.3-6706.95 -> 0.30 mag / 10.4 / 6.12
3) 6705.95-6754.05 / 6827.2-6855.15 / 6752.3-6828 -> 0.05 mag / 6.72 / 6.12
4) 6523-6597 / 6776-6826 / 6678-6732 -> 0.19 mag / 11.1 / 6.09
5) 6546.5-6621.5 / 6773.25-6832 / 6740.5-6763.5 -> 0.19 mag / 10.6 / 6.09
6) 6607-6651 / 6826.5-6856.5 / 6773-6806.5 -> 0.02 mag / 6.56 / 6.11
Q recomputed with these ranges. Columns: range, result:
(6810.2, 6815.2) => 5.92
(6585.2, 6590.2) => 11.2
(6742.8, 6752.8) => 6.04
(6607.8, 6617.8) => 6.62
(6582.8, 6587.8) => 14.1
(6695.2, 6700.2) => 6.29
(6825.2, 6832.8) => 6.11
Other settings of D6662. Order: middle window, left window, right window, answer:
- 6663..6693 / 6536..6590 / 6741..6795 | 7.77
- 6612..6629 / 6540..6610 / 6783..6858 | 5.60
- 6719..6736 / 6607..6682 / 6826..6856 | -2.02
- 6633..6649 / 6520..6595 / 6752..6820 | 5.14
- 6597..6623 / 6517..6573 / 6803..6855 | 7.58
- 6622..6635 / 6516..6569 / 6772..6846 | 3.66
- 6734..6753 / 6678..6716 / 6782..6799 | 0.52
